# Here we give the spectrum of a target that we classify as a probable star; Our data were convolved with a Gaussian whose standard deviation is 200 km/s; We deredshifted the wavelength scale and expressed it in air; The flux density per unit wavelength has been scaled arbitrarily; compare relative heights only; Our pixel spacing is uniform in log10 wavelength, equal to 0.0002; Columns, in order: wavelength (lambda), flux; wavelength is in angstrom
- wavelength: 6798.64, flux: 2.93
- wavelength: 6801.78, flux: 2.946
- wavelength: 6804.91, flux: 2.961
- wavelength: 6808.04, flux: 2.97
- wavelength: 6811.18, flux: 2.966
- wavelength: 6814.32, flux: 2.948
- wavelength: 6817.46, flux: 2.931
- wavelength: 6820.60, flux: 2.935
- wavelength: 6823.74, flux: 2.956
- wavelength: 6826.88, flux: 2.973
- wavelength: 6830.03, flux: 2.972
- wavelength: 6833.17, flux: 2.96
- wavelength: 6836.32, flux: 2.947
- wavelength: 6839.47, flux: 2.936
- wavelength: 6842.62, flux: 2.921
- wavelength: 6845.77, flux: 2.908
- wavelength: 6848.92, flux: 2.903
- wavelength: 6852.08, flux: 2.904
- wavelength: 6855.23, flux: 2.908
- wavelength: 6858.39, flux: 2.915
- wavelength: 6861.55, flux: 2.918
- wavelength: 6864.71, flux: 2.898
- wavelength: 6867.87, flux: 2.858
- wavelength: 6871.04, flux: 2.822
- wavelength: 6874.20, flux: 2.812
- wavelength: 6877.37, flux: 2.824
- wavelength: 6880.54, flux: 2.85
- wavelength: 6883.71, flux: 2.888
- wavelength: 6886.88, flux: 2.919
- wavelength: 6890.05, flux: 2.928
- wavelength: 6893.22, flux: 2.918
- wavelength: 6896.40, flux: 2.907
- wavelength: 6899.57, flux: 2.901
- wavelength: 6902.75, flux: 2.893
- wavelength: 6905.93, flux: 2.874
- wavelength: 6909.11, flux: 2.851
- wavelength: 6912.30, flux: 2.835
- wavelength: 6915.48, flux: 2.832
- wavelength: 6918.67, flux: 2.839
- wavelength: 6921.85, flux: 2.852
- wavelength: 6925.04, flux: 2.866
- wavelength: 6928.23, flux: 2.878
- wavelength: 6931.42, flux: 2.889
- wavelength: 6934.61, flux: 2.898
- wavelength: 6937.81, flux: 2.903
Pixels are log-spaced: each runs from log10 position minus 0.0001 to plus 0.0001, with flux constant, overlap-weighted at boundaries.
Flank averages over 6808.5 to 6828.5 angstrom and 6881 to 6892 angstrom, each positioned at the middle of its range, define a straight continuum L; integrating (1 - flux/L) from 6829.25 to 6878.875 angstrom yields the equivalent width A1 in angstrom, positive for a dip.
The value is 0.49 angstrom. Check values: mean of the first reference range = 2.95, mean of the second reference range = 2.91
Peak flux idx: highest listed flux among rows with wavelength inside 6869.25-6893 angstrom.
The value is 2.928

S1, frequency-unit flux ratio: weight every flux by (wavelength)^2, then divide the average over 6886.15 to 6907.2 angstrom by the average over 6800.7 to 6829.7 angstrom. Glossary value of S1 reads 1.0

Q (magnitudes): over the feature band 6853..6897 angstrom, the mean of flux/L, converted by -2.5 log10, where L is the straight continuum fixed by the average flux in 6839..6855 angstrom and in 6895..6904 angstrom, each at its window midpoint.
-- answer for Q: 0.01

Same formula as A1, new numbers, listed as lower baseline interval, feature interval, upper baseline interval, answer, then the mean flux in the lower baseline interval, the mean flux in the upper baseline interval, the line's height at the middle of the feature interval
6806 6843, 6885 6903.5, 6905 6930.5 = -0.2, 2.95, 2.85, 2.88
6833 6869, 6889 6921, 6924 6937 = 0.2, 2.91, 2.88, 2.89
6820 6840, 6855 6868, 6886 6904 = 0.1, 2.96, 2.91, 2.93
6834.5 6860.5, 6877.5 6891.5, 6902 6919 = 0.0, 2.92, 2.85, 2.88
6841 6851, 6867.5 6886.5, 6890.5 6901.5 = 0.4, 2.91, 2.91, 2.91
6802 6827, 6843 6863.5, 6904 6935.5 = 0.1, 2.95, 2.86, 2.92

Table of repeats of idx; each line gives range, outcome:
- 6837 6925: 2.936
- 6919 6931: 2.878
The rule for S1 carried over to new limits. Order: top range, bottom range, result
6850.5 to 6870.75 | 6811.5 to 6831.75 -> 0.99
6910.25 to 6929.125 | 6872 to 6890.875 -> 1.00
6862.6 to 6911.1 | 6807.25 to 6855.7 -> 0.99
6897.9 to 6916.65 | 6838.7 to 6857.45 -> 1.00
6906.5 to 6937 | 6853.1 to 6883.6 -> 1.01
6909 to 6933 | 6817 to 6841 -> 0.99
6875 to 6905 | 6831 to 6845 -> 1.00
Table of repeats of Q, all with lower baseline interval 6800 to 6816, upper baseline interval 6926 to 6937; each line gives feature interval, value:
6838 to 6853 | 0.008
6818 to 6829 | -0.002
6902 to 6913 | 0.015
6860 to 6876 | 0.023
